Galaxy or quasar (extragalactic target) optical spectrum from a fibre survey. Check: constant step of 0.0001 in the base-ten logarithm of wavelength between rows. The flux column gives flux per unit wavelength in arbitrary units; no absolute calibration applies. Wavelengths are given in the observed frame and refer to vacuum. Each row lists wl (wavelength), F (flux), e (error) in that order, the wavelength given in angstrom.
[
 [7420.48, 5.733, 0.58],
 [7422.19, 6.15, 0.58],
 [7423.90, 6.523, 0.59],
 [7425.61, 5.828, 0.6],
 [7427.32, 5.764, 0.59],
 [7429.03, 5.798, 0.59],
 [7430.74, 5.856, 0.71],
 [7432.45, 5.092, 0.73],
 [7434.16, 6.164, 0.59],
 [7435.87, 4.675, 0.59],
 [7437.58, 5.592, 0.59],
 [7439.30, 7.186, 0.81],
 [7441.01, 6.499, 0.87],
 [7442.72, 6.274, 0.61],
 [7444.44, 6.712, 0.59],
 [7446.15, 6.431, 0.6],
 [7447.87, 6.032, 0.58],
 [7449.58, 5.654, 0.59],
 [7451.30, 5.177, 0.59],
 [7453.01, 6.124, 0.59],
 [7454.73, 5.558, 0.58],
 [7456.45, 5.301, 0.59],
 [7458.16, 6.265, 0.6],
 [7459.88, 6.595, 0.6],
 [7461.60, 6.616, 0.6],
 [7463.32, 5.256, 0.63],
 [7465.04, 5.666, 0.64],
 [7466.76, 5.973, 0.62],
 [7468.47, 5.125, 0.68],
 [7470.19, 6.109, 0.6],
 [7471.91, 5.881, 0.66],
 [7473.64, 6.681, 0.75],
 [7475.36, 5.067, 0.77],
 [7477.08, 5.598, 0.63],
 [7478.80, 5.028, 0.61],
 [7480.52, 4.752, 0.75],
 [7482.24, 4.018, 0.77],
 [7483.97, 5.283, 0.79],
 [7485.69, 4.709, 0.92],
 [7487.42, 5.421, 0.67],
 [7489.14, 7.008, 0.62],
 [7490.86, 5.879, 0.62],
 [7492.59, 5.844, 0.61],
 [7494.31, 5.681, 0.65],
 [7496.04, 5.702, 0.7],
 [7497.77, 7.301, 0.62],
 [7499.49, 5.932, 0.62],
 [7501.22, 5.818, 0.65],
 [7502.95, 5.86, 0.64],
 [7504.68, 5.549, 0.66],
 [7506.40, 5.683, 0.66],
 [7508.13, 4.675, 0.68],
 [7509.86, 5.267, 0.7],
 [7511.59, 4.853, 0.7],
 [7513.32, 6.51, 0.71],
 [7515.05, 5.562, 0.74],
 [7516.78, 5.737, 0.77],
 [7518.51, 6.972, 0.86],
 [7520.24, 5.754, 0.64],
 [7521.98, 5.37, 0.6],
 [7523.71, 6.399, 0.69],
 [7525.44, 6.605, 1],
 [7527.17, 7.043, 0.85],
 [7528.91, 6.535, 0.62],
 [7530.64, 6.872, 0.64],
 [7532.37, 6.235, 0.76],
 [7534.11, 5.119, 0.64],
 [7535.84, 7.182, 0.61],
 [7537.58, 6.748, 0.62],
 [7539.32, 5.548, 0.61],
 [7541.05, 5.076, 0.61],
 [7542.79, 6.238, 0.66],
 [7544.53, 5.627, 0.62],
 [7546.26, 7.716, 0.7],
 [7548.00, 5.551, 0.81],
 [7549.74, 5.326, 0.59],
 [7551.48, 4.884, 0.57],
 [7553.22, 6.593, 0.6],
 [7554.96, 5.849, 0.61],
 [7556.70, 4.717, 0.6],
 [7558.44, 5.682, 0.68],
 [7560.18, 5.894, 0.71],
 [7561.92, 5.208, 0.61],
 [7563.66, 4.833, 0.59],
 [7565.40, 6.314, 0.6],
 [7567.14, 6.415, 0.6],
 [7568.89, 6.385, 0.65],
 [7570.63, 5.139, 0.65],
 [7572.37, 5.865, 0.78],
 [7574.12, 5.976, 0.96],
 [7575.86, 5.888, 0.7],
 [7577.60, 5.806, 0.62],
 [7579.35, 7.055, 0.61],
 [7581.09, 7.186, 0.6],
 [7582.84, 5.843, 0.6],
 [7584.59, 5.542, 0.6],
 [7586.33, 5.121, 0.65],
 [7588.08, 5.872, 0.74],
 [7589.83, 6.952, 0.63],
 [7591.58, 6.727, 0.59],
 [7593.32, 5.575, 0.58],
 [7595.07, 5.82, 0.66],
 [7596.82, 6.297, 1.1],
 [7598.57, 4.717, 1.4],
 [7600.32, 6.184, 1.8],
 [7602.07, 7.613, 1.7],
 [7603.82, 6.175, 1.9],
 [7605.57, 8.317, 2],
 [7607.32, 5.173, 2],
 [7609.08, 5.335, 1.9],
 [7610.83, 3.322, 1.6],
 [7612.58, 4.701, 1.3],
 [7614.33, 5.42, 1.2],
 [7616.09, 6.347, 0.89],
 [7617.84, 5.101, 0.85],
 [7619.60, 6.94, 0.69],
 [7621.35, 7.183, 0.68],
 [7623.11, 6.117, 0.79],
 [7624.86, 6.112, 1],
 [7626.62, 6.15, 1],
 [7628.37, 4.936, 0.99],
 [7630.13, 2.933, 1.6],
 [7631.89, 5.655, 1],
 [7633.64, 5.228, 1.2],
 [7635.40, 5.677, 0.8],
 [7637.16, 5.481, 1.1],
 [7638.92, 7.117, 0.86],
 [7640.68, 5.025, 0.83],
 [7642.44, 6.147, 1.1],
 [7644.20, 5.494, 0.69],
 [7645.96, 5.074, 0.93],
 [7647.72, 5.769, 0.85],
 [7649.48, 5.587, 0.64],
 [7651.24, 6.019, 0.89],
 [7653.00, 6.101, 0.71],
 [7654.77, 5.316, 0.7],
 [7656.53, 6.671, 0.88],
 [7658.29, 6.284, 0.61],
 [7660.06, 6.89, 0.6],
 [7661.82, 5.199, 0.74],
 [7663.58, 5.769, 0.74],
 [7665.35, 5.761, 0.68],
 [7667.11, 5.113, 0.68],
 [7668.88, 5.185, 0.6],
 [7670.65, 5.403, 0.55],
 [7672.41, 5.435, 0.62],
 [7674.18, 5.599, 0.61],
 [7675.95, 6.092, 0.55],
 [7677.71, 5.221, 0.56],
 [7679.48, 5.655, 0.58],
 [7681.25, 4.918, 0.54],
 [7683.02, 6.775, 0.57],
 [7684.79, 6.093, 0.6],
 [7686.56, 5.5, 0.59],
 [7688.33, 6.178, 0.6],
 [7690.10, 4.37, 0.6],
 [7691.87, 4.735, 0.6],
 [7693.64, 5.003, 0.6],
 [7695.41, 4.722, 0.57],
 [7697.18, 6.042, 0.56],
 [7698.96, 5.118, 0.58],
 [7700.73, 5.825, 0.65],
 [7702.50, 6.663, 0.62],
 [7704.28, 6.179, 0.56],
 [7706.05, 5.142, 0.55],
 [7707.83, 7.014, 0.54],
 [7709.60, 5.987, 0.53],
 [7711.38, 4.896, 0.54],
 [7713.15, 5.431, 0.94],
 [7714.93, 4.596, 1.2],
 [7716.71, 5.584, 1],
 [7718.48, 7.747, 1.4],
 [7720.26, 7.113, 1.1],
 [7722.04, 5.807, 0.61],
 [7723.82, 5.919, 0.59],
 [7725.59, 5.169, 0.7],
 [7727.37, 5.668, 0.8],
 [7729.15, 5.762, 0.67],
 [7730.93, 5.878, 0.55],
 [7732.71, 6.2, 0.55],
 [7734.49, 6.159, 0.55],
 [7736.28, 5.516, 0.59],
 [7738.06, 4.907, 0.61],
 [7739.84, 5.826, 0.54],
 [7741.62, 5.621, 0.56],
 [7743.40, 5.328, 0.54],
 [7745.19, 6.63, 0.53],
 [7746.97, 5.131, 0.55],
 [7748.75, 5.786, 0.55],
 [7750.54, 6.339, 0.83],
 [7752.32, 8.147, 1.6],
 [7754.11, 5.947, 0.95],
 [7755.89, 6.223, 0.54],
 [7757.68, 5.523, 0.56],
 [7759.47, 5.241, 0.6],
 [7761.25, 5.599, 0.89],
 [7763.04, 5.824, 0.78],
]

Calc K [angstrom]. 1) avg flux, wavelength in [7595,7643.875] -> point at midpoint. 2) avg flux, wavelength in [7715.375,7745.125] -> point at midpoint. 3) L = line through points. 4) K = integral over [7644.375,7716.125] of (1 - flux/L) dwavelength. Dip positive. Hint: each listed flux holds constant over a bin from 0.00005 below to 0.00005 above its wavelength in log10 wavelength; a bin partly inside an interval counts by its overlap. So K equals 2.4 angstrom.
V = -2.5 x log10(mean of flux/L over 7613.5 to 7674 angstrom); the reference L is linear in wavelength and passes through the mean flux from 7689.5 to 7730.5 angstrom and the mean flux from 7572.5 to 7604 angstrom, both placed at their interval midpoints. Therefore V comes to 0.04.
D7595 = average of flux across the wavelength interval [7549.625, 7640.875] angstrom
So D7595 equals 5.82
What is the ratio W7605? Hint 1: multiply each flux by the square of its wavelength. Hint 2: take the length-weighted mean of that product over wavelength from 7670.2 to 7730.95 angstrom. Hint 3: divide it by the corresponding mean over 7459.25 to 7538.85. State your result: 1.0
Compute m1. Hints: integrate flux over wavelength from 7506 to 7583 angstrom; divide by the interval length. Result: 5.95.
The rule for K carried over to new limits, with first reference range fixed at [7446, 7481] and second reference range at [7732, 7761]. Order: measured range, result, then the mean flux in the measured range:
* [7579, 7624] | -1.5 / 6.01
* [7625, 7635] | 1.3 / 5.1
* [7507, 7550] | -1.8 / 6.03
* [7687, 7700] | 1.5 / 5.19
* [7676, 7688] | 0.3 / 5.74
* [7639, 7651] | 0.4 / 5.65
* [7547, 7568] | 0.7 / 5.62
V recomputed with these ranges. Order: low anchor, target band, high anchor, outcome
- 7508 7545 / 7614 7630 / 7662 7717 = -0.03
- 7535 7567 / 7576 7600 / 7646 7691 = -0.04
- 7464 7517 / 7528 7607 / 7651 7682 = -0.07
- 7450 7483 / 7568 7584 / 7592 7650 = -0.08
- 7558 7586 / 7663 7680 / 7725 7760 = 0.07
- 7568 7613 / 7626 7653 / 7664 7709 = 0.05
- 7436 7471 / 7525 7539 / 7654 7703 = -0.11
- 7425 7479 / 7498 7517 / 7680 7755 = 0.04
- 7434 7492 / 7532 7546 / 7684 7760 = -0.05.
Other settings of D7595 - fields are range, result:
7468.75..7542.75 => 5.83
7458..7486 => 5.56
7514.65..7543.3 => 6.18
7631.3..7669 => 5.77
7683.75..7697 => 5.29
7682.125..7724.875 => 5.77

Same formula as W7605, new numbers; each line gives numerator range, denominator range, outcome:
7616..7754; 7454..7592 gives 1.02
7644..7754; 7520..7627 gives 0.99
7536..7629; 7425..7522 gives 1.06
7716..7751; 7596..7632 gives 1.06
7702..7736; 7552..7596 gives 1.04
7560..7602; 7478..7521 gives 1.08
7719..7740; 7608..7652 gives 1.08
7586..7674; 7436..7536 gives 1.02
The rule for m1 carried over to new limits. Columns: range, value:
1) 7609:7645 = 5.55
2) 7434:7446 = 6.17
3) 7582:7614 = 5.84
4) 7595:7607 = 6.43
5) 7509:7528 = 6.01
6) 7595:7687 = 5.74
